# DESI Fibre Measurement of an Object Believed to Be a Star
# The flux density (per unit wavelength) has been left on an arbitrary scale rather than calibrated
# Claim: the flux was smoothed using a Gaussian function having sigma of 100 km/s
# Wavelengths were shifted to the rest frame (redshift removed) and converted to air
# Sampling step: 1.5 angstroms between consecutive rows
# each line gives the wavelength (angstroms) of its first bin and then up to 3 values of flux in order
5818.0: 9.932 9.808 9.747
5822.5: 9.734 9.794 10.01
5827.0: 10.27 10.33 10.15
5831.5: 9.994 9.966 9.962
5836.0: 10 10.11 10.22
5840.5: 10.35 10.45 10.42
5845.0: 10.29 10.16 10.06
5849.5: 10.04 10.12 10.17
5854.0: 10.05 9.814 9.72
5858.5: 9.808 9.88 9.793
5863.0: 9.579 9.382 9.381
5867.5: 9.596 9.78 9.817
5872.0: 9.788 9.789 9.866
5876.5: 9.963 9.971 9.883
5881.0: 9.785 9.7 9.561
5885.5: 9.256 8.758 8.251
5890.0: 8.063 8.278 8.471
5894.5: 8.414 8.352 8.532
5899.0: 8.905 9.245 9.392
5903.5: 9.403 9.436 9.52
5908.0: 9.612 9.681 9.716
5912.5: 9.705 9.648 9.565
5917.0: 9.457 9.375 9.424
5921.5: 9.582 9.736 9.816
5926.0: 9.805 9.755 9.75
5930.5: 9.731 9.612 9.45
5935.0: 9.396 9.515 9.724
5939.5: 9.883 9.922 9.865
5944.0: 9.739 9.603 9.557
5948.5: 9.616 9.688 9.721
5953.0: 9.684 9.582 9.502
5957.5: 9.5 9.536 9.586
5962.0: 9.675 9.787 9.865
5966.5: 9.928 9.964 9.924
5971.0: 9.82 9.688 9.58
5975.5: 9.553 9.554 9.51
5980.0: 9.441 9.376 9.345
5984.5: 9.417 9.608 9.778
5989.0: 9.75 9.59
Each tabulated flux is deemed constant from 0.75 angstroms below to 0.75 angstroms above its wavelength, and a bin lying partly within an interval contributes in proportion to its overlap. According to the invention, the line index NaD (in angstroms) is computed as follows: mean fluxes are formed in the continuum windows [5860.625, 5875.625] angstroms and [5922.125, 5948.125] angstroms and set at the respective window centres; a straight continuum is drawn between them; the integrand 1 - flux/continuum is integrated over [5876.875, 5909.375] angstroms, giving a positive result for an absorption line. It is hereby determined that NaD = 1.9 angstroms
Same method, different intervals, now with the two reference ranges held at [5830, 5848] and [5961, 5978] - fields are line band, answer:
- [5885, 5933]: 3.3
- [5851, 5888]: 1.3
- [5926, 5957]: 0.5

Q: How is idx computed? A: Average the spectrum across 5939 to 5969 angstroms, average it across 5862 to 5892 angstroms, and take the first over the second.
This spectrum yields 1.03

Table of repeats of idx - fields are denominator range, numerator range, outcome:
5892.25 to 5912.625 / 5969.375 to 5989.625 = 1.05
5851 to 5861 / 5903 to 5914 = 0.97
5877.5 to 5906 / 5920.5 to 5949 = 1.07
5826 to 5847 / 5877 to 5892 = 0.90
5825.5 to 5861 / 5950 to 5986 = 0.95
